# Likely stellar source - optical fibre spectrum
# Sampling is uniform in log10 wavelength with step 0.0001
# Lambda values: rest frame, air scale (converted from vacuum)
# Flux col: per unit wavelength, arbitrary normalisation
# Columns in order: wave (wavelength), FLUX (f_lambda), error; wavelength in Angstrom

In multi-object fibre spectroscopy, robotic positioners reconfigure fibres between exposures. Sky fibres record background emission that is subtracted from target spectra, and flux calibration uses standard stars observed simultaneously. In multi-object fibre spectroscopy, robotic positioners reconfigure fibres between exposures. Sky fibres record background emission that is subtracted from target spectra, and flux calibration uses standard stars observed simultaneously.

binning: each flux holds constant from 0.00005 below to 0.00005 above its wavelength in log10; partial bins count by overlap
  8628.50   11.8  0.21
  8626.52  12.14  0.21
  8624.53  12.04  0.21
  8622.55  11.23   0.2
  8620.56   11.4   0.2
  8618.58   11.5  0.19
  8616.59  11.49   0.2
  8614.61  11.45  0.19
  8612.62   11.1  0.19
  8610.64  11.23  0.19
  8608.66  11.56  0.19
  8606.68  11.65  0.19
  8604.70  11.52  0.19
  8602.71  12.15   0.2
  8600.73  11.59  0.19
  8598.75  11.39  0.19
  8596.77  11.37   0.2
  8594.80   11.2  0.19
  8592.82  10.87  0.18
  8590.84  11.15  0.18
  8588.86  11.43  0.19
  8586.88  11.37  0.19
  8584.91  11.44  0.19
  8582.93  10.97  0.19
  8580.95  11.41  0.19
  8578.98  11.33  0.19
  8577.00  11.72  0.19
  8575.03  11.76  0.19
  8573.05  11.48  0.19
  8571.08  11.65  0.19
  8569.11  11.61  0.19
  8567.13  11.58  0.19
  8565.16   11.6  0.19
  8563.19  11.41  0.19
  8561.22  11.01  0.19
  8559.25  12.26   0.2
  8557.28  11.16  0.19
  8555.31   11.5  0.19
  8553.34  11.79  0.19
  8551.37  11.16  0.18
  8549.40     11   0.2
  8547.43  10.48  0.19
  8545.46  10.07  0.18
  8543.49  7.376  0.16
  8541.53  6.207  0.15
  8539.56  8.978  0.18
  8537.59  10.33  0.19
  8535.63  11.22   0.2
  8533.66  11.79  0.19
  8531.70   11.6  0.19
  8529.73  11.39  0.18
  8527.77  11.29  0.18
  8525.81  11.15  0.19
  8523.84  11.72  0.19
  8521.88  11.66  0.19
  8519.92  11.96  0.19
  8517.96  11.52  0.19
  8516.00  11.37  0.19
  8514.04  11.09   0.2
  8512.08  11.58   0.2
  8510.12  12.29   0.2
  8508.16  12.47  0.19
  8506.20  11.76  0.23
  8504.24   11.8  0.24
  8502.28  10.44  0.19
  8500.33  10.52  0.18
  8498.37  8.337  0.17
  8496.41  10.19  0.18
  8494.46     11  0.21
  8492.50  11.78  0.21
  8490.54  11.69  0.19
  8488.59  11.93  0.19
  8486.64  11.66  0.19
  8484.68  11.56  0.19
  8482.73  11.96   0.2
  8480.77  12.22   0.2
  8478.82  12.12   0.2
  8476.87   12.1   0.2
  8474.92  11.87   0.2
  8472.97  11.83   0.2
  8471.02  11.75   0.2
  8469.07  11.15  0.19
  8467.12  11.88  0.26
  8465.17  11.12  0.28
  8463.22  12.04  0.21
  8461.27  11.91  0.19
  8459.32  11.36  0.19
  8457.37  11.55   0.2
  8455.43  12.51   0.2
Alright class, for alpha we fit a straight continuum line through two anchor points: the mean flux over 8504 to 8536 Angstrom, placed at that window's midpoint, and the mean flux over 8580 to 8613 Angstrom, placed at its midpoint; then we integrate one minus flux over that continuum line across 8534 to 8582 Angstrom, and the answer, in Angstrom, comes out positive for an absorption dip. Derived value 2.72 Angstrom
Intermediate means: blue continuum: 11.6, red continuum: 11.4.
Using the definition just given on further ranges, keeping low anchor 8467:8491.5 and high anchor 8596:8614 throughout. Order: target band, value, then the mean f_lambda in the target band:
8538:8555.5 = 2.81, 9.78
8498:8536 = 1.07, 11.4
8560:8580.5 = 0.13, 11.5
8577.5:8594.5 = 0.43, 11.3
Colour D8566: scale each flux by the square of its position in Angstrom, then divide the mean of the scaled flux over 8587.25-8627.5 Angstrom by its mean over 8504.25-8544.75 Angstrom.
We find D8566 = 1.1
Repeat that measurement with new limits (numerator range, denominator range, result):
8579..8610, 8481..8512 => 1.03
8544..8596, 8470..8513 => 1.00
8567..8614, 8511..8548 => 1.09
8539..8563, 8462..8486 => 0.89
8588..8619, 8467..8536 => 1.02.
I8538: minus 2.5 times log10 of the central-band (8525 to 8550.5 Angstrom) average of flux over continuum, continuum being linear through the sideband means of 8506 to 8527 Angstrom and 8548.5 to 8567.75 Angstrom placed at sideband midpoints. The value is 0.13 mag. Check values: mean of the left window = 11.7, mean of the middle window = 10.2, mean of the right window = 11.4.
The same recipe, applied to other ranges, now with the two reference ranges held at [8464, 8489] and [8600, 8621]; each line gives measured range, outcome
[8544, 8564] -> 0.051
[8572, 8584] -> 0.013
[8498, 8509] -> 0.068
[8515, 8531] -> 0.017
